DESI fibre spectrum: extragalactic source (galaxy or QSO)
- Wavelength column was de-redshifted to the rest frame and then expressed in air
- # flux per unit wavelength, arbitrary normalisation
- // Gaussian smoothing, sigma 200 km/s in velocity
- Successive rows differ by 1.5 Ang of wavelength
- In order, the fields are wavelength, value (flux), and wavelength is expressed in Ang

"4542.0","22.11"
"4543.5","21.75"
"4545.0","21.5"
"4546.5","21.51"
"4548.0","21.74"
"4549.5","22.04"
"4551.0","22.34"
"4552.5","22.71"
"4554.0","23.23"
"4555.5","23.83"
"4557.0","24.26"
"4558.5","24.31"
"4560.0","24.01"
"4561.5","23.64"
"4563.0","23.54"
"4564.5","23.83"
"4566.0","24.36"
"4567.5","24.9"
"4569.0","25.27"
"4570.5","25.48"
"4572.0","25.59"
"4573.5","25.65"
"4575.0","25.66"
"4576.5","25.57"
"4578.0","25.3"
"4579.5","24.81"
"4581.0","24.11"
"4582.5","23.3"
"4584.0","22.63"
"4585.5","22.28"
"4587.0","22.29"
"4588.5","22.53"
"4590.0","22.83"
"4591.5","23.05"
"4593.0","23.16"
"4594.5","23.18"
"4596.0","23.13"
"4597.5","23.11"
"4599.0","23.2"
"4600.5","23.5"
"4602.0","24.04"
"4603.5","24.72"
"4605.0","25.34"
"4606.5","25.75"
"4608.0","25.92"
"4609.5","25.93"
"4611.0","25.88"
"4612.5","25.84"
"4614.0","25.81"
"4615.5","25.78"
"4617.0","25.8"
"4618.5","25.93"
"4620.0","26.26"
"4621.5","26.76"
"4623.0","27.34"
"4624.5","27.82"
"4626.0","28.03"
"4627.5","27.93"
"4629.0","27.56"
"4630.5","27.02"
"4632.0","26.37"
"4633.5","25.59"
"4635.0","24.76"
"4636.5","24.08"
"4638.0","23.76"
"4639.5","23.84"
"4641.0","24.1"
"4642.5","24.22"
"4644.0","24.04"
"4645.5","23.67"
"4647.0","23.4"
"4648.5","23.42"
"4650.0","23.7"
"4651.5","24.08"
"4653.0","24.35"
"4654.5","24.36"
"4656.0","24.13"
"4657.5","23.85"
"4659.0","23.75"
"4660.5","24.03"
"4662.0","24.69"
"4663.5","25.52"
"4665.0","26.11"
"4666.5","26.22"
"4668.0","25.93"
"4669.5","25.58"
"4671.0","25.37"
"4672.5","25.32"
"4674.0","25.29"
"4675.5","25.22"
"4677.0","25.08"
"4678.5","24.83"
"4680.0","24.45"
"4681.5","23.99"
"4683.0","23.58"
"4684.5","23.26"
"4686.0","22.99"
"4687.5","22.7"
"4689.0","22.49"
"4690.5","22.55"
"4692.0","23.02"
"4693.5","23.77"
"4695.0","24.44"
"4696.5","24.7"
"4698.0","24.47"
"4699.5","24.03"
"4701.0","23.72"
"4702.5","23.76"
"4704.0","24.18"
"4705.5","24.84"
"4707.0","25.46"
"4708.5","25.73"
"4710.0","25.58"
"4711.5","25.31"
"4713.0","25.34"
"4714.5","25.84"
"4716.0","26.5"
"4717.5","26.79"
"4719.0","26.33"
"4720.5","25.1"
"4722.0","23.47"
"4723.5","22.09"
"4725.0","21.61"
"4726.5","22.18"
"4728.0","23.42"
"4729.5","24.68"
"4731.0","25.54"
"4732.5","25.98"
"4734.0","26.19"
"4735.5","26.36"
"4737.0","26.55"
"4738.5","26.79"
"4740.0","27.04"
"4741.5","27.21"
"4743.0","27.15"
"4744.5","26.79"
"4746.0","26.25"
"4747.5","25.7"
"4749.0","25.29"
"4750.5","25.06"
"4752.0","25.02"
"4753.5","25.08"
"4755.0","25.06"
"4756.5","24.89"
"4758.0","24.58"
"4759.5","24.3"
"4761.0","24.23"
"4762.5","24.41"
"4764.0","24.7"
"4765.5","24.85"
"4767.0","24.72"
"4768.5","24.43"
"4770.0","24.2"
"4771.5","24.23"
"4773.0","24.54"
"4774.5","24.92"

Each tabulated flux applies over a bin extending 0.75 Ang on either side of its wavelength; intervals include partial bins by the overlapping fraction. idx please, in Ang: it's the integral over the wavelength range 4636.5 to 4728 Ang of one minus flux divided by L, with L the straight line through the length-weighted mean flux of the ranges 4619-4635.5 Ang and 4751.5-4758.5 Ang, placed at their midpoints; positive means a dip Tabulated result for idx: 5.9 Ang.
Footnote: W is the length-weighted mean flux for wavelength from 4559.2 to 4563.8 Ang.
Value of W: 23.7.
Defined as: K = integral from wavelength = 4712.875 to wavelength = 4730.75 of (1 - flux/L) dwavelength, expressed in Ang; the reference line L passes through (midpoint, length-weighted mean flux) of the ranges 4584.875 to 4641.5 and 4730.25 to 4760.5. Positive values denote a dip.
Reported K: 0.9 Ang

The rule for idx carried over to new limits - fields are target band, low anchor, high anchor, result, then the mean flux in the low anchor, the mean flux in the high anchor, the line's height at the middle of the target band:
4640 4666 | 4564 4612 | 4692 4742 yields 0.4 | 24.3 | 25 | 24.6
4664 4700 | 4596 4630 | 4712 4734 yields 1.0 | 25.8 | 24.7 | 25.1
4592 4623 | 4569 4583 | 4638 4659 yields -0.5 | 25.1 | 23.9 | 24.6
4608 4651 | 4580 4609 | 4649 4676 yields -2.3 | 23.6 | 24.8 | 24.2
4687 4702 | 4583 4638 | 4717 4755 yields 1.0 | 25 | 25.3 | 25.2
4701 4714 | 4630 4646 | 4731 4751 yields 0.4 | 24.7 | 26.3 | 25.8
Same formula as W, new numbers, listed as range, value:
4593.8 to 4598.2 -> 23.1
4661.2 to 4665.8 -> 25.4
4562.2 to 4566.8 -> 23.9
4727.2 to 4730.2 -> 24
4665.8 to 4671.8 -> 25.8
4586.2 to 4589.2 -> 22.4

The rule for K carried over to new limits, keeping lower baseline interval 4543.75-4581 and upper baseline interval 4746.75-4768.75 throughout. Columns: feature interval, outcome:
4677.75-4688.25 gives 0.34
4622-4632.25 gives -1.37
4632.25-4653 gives 0.16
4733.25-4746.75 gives -1.07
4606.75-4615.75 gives -0.63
